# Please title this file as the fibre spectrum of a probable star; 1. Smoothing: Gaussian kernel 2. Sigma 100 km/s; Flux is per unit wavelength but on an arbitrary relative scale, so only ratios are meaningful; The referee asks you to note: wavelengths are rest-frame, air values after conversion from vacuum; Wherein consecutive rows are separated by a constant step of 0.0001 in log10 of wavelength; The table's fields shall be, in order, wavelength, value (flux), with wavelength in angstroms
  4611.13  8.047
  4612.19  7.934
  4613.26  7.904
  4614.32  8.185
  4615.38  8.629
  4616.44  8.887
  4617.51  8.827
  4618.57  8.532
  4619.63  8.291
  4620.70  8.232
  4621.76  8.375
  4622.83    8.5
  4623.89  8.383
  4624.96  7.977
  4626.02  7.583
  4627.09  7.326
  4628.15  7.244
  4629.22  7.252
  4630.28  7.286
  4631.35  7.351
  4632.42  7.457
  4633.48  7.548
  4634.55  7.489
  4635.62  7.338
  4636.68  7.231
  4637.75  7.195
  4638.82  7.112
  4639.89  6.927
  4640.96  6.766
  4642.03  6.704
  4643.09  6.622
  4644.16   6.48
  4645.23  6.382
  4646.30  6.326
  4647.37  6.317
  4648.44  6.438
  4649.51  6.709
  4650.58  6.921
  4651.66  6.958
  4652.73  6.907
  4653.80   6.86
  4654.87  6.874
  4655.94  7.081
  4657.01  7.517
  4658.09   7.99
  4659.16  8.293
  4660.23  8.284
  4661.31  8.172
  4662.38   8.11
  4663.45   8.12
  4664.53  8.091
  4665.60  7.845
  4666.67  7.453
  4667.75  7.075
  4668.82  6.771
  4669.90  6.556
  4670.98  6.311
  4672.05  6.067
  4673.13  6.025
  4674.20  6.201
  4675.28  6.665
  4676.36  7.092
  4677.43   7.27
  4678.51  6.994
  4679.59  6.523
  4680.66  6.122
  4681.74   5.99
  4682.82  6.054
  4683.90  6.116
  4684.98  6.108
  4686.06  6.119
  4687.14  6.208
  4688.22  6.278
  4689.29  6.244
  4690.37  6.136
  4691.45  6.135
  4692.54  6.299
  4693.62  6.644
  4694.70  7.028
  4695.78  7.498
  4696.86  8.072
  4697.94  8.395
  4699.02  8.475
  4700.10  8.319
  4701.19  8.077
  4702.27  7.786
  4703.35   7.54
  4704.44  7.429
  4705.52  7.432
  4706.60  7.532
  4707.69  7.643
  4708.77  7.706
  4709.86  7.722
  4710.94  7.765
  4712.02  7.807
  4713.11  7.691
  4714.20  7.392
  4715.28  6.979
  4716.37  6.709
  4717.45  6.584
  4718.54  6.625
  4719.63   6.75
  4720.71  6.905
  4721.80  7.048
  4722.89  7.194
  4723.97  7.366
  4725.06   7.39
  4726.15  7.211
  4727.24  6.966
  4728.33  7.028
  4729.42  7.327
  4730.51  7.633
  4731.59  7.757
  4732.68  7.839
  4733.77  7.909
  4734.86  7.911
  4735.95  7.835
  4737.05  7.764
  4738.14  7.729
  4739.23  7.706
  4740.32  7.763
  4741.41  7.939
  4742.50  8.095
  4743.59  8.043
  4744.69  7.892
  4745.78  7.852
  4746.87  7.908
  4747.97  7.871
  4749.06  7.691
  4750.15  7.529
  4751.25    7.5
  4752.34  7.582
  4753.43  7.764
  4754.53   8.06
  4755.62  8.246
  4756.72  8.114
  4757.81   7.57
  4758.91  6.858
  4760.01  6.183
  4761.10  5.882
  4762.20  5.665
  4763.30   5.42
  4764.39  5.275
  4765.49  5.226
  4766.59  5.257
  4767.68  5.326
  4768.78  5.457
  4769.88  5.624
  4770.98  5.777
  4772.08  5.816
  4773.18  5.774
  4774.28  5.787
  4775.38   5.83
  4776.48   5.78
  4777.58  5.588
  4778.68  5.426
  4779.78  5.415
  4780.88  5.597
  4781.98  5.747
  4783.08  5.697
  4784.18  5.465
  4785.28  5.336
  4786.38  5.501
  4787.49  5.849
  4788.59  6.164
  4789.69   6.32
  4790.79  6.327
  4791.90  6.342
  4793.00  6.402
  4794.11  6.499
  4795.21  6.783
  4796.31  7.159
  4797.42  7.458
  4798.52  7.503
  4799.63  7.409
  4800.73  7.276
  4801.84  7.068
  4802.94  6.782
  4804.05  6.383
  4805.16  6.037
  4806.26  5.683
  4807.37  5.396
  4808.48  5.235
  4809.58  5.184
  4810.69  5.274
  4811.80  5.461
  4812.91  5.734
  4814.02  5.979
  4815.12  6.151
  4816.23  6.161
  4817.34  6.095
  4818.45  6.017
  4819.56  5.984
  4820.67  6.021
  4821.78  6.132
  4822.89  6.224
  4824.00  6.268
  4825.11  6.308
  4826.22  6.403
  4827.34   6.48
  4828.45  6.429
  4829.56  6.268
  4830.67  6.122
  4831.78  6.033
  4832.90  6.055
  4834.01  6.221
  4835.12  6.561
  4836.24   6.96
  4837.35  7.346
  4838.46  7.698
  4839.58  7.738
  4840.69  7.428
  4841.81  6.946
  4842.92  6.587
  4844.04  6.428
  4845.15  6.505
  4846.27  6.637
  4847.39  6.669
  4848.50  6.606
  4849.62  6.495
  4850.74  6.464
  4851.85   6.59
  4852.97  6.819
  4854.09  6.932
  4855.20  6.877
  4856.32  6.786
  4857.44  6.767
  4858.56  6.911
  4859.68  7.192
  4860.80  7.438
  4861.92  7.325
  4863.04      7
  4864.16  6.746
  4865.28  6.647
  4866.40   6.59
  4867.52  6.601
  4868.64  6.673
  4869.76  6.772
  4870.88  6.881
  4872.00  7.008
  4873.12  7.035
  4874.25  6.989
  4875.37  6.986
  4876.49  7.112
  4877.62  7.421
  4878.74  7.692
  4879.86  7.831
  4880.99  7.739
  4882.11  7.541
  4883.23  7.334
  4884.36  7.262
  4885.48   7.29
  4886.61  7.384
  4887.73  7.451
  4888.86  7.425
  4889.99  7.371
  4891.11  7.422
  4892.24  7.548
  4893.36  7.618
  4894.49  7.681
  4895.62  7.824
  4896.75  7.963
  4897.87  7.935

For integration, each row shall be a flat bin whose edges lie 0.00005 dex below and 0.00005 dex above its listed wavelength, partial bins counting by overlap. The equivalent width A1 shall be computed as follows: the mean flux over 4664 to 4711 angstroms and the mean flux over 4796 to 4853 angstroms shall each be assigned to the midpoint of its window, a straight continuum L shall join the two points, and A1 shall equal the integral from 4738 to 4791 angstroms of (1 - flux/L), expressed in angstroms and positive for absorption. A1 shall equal 1.27 angstroms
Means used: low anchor 6.99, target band 6.53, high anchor 6.43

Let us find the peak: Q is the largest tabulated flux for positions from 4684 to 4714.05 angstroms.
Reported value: 8.475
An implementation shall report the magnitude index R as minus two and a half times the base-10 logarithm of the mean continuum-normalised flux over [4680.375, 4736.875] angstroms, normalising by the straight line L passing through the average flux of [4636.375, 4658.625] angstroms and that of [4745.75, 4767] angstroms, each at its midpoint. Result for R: -0.040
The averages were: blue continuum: 6.87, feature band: 7.18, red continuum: 6.96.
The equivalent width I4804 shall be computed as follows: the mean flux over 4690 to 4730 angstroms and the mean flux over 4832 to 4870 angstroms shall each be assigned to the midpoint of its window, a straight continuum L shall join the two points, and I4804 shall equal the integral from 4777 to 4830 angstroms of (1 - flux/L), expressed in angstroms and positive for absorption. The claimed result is 6.5 angstroms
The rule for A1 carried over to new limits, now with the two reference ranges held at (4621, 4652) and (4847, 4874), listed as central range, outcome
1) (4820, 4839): 1.2 angstroms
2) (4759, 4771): 2.4 angstroms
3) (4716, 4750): -2.2 angstroms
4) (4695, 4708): -1.4 angstroms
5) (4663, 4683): 0.9 angstroms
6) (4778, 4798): 2.5 angstroms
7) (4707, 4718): -0.5 angstroms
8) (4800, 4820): 2.6 angstroms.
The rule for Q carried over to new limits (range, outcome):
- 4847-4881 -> 7.831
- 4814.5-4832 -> 6.48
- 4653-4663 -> 8.293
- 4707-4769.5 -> 8.246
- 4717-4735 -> 7.911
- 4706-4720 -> 7.807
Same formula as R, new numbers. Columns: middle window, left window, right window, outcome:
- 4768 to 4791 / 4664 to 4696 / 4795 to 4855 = 0.14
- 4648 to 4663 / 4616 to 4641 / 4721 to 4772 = 0.03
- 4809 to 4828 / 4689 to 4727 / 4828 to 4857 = 0.14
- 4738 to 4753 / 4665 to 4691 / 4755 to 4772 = -0.25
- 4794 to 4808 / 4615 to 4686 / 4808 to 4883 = 0.01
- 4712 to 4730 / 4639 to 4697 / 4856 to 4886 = -0.03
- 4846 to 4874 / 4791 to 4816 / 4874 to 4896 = 0.04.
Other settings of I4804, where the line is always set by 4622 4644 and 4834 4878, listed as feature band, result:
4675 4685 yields 1.0 angstroms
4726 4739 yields -0.8 angstroms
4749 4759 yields -0.9 angstroms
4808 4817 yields 1.7 angstroms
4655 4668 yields -0.9 angstroms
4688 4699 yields 0.4 angstroms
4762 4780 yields 3.9 angstroms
